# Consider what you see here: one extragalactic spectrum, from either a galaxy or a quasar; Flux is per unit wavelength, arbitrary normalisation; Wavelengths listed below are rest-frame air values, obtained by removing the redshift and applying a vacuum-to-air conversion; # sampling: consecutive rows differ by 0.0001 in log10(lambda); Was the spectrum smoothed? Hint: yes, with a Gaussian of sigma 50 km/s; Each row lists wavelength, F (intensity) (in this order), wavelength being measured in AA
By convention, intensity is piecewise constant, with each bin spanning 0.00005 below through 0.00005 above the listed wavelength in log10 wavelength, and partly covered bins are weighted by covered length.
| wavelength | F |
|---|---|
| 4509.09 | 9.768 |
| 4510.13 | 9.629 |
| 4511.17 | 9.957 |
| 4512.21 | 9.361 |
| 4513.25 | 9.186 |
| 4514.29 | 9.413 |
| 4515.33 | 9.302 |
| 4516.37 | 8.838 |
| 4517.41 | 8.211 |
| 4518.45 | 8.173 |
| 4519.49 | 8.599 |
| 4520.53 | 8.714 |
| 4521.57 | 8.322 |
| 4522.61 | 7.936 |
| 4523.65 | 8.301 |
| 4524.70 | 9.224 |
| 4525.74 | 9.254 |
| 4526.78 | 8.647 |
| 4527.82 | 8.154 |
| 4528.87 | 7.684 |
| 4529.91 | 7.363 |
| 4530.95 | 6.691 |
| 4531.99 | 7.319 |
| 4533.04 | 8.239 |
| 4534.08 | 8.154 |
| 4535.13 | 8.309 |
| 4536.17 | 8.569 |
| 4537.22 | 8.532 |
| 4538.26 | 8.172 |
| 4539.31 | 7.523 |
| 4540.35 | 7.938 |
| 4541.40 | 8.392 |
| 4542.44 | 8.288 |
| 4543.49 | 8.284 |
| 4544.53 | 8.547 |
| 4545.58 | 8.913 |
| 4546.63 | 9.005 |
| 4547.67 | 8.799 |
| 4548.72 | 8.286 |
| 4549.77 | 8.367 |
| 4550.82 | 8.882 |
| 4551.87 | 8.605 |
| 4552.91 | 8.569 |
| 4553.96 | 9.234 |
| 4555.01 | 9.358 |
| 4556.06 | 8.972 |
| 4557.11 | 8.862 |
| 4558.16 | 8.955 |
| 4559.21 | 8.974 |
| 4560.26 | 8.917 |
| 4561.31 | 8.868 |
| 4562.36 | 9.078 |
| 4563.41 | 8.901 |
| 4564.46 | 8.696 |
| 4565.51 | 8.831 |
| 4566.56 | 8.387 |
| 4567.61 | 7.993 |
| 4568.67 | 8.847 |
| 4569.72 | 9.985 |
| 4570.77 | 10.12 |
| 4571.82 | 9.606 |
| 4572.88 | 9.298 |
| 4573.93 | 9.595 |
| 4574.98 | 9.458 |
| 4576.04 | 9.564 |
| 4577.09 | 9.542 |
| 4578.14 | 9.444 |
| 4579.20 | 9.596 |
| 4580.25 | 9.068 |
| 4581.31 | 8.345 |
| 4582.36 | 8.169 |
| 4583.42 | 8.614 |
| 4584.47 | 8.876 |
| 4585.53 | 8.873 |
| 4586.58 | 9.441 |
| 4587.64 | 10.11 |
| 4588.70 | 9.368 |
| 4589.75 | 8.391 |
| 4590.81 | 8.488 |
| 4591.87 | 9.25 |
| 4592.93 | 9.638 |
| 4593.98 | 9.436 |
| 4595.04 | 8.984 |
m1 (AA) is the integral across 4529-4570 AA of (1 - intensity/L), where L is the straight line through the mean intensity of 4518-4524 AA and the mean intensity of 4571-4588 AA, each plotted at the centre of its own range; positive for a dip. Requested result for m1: 1.27 AA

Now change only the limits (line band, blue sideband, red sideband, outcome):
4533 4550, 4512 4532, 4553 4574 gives 0.7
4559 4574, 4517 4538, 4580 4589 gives -0.6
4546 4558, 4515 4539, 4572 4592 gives -0.2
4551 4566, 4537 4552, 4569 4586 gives -0.2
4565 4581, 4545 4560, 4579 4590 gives -0.6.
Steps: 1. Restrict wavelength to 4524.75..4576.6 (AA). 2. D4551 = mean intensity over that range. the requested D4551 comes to 8.66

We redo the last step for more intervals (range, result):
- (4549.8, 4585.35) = 9.03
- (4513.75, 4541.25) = 8.29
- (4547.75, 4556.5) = 8.78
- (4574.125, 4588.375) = 9.17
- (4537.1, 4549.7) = 8.39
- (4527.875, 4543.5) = 7.96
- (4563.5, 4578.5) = 9.23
